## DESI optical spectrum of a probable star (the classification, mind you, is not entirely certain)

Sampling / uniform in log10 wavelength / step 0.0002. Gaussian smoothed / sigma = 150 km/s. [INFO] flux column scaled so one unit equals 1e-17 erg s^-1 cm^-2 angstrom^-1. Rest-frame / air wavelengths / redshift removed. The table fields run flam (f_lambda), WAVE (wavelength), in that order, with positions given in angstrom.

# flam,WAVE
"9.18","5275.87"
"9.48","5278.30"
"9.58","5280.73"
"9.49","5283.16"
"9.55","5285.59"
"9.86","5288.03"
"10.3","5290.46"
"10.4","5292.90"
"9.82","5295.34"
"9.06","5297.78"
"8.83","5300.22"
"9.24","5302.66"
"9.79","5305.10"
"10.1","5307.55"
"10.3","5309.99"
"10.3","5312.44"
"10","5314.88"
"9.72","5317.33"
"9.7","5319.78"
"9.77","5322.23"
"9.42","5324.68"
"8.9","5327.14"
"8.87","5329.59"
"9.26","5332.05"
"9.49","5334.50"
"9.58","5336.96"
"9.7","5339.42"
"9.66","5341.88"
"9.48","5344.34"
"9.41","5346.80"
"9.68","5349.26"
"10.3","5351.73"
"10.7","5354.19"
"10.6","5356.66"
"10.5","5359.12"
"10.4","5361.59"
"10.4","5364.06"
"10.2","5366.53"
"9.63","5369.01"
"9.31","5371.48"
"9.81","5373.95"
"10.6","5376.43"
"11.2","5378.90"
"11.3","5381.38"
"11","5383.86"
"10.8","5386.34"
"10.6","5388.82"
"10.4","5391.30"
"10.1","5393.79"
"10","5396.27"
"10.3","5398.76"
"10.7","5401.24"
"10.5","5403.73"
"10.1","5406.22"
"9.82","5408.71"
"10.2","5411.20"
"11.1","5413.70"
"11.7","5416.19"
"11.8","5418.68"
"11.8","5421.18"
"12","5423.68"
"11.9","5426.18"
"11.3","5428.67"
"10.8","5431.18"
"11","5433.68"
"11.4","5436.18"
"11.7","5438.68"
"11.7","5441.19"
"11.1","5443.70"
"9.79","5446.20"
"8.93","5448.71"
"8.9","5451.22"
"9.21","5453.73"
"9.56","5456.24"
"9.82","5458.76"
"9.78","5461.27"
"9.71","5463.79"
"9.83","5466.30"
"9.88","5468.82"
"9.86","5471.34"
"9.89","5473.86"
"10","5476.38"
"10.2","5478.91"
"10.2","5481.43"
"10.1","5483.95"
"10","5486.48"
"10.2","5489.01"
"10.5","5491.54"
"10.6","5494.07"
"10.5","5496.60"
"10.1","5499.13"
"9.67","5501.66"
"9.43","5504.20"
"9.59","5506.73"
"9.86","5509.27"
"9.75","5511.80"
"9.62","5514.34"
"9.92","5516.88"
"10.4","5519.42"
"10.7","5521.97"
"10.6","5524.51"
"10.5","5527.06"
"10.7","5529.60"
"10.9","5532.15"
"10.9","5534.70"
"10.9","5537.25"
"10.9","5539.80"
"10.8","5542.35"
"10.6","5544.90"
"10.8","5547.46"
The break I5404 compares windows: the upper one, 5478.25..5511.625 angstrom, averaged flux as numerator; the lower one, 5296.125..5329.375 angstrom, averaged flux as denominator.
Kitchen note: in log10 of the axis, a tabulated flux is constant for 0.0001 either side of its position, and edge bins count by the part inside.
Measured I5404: 1.05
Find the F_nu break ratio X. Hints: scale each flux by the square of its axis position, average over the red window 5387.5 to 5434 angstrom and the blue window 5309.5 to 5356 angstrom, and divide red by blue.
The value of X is 1.2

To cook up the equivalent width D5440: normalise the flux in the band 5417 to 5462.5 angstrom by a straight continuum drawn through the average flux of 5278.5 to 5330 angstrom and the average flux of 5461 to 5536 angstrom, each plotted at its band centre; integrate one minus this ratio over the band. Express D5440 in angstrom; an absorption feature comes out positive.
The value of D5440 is -3.2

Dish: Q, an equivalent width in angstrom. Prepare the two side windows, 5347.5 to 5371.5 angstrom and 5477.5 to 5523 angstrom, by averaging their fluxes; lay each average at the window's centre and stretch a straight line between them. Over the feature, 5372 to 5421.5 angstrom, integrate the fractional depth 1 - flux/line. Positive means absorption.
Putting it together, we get -2.4 angstrom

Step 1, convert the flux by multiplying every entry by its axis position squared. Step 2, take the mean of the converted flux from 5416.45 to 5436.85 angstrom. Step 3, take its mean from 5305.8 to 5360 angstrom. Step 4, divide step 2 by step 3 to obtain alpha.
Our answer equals 1.22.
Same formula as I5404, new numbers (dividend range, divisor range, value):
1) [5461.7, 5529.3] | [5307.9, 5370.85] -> 1.02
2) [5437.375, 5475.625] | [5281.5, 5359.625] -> 1.03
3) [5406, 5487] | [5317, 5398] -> 1.04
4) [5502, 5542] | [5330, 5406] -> 1.01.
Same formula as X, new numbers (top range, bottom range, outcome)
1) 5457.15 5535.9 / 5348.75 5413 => 1.02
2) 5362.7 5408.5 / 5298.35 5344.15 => 1.11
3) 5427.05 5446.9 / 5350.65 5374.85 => 1.13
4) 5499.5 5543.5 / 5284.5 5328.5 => 1.15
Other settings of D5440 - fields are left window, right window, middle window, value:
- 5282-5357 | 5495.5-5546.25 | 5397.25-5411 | -0.4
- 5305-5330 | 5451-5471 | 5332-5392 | -2.9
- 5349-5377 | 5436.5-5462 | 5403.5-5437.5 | -3.3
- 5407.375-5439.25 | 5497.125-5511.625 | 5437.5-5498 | 2.1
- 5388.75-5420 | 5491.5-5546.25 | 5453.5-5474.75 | 1.4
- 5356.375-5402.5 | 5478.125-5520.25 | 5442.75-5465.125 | 1.2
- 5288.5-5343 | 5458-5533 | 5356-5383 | -1.6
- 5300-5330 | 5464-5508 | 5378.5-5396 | -1.6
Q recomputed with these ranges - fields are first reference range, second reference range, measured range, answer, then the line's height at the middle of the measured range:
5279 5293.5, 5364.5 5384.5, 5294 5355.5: 2.5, 10.1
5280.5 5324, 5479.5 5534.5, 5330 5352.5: 0.6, 9.85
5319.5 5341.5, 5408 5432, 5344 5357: -0.3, 9.82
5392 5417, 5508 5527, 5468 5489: 0.4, 10.2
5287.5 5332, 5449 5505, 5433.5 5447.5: -1.8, 9.84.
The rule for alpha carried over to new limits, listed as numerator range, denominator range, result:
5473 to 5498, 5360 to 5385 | 1.03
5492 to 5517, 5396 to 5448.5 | 0.93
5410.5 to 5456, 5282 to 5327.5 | 1.17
